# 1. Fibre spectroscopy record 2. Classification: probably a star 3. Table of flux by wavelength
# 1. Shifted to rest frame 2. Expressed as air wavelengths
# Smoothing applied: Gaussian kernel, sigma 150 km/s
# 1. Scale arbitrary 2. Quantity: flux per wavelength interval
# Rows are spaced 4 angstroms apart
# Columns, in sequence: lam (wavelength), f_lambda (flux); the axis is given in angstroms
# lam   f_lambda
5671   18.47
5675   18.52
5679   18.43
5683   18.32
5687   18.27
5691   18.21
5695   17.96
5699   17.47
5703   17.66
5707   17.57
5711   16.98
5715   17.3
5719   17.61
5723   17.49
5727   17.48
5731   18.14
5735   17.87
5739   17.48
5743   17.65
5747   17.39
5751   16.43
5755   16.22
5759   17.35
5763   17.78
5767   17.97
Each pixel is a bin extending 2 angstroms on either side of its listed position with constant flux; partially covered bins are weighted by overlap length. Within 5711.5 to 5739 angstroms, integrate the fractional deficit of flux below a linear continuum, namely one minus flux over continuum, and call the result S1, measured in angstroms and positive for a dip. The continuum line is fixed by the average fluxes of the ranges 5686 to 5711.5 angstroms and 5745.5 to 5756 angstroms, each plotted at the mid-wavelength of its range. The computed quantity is -0.6 angstroms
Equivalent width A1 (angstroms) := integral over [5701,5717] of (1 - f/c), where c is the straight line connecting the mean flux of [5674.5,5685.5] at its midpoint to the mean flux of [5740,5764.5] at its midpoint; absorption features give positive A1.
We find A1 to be 0.5 angstroms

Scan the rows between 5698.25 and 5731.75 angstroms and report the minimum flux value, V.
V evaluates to 16.98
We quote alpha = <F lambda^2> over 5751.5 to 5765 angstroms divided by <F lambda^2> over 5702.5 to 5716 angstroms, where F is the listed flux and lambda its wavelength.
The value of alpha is 1.00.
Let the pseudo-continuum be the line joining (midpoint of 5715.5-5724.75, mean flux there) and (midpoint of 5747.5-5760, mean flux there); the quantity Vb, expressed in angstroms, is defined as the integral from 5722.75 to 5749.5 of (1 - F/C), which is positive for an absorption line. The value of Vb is -0.8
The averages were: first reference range 17.5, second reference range 16.7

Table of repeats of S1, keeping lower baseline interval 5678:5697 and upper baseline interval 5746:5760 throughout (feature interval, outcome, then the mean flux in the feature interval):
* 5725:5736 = -0.4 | 17.8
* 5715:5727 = 0.0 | 17.5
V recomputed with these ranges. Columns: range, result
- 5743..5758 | 16.22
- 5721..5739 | 17.48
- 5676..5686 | 18.32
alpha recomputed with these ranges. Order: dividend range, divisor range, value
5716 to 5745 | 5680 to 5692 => 0.98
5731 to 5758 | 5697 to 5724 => 1.00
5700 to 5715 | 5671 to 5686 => 0.95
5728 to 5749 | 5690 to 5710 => 1.01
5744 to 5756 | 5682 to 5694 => 0.94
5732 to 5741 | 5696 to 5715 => 1.03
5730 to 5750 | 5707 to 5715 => 1.03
